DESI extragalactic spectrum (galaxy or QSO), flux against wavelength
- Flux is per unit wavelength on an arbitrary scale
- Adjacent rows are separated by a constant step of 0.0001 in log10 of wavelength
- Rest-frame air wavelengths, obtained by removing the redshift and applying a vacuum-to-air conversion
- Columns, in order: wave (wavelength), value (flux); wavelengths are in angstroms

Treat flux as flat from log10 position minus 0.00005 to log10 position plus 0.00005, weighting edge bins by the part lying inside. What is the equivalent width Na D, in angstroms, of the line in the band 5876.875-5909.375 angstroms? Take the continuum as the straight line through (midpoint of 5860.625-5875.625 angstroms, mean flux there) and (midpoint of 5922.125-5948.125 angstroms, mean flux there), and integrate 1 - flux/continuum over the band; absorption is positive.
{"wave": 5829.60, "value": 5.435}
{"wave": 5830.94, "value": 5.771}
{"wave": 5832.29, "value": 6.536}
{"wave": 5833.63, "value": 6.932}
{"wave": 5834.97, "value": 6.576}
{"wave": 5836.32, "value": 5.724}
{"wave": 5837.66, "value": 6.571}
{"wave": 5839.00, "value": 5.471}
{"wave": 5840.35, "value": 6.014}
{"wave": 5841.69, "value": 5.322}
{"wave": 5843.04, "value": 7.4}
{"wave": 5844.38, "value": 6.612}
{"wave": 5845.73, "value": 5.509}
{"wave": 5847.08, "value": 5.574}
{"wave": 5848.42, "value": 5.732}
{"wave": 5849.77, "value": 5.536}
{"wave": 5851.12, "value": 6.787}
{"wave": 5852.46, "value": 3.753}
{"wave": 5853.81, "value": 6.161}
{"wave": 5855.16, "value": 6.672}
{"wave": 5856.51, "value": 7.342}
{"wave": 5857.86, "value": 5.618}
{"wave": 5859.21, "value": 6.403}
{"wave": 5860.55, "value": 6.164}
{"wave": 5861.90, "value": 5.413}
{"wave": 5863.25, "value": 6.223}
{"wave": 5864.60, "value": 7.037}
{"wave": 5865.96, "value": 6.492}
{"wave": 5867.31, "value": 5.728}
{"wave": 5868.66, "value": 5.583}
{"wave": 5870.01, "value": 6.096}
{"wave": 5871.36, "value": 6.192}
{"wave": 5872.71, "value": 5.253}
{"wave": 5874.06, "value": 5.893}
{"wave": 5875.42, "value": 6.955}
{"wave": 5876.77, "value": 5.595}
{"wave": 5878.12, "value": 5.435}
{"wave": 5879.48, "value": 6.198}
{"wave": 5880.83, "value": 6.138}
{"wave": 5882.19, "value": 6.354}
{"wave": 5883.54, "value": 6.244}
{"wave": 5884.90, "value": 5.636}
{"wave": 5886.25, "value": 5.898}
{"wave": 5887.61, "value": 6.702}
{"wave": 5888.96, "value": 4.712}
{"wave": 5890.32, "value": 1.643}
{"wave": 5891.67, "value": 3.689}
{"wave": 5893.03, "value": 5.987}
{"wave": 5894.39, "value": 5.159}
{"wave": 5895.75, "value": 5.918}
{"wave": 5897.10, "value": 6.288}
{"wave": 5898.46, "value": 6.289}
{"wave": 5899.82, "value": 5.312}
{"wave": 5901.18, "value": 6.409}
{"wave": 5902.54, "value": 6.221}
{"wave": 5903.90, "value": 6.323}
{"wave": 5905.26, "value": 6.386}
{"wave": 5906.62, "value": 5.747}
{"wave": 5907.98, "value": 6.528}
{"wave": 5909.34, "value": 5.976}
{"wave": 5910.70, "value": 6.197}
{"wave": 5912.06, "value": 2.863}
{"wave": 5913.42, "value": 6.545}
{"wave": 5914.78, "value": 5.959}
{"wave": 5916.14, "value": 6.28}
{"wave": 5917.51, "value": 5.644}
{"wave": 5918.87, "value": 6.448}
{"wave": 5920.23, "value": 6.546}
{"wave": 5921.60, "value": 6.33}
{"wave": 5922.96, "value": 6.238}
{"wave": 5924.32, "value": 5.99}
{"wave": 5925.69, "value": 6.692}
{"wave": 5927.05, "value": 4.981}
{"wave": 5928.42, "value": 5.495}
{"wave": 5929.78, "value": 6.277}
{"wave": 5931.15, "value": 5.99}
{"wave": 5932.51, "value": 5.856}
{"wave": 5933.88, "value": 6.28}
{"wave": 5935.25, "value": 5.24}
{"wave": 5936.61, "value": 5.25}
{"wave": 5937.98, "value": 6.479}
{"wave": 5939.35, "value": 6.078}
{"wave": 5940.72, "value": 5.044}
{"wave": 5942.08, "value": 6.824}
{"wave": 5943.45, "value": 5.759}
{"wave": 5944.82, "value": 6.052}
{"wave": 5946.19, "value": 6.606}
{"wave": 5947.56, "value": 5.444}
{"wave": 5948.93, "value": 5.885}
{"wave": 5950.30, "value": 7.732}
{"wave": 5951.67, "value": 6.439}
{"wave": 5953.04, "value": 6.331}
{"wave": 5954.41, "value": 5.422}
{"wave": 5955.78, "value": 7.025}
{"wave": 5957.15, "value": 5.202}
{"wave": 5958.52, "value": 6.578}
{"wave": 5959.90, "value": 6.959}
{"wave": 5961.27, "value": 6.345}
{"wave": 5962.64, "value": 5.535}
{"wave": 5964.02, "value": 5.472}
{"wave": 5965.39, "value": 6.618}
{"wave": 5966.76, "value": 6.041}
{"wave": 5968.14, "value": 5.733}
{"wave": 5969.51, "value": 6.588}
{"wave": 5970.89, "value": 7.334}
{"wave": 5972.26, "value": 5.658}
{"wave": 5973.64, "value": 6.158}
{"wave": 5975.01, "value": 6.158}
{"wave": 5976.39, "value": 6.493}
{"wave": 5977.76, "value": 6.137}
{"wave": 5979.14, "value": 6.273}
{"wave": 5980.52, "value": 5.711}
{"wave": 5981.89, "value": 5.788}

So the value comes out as 1.6 angstroms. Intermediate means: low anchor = 6.05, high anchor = 5.93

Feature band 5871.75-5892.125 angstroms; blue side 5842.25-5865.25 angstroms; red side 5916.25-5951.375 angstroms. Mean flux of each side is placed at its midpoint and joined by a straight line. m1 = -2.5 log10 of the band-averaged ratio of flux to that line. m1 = 0.11 mag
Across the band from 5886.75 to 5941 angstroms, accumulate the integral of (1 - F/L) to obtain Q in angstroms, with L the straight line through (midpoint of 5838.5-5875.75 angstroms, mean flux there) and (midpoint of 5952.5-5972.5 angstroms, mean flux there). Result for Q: 3.2 angstroms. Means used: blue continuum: 6.03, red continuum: 6.2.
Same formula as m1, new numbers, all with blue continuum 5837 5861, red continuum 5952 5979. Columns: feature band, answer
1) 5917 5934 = 0.02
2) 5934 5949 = 0.05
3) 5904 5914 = 0.06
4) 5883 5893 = 0.22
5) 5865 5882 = 0.01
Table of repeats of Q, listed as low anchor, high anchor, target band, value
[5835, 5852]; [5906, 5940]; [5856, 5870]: -0.4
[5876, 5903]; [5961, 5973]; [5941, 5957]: -0.6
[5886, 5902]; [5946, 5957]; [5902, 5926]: -1.6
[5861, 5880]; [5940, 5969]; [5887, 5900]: 1.9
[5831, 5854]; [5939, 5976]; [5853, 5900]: 1.7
